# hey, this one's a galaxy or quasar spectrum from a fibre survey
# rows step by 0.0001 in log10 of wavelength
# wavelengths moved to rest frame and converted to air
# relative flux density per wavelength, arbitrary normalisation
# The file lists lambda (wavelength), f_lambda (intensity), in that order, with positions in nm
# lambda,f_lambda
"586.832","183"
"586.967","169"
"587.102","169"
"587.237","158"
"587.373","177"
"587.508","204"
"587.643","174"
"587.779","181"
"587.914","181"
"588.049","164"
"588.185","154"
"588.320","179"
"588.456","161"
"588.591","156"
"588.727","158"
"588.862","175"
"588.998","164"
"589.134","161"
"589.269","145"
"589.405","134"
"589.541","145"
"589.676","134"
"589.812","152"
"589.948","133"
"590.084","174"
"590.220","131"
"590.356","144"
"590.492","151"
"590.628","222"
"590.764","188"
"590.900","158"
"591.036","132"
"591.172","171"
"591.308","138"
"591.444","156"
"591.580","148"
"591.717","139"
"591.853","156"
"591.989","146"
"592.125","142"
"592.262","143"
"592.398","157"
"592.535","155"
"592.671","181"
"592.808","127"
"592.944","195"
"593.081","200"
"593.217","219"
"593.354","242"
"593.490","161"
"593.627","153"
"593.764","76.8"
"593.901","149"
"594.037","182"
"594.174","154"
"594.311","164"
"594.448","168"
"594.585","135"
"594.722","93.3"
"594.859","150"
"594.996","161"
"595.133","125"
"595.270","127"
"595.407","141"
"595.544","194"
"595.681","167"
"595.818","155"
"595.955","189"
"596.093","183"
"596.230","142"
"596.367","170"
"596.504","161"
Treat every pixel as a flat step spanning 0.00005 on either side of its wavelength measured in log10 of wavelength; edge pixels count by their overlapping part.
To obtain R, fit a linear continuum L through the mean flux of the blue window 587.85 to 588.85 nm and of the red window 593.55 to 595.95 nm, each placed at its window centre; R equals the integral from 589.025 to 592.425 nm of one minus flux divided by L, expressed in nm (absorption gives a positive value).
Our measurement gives 0.14 nm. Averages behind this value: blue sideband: 165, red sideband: 148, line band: 152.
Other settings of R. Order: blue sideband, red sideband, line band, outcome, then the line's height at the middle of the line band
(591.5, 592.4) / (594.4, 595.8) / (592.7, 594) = -0.21 nm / 146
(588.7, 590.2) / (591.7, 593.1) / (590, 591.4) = -0.06 nm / 154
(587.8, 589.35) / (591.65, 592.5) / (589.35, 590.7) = 0.04 nm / 157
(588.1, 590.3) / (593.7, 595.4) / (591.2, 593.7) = -0.32 nm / 146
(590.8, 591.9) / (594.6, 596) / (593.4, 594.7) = 0.01 nm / 150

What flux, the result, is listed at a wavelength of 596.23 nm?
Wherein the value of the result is 142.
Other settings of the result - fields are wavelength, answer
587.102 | 169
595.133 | 125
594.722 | 93.3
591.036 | 132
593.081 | 200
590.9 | 158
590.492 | 151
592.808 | 127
